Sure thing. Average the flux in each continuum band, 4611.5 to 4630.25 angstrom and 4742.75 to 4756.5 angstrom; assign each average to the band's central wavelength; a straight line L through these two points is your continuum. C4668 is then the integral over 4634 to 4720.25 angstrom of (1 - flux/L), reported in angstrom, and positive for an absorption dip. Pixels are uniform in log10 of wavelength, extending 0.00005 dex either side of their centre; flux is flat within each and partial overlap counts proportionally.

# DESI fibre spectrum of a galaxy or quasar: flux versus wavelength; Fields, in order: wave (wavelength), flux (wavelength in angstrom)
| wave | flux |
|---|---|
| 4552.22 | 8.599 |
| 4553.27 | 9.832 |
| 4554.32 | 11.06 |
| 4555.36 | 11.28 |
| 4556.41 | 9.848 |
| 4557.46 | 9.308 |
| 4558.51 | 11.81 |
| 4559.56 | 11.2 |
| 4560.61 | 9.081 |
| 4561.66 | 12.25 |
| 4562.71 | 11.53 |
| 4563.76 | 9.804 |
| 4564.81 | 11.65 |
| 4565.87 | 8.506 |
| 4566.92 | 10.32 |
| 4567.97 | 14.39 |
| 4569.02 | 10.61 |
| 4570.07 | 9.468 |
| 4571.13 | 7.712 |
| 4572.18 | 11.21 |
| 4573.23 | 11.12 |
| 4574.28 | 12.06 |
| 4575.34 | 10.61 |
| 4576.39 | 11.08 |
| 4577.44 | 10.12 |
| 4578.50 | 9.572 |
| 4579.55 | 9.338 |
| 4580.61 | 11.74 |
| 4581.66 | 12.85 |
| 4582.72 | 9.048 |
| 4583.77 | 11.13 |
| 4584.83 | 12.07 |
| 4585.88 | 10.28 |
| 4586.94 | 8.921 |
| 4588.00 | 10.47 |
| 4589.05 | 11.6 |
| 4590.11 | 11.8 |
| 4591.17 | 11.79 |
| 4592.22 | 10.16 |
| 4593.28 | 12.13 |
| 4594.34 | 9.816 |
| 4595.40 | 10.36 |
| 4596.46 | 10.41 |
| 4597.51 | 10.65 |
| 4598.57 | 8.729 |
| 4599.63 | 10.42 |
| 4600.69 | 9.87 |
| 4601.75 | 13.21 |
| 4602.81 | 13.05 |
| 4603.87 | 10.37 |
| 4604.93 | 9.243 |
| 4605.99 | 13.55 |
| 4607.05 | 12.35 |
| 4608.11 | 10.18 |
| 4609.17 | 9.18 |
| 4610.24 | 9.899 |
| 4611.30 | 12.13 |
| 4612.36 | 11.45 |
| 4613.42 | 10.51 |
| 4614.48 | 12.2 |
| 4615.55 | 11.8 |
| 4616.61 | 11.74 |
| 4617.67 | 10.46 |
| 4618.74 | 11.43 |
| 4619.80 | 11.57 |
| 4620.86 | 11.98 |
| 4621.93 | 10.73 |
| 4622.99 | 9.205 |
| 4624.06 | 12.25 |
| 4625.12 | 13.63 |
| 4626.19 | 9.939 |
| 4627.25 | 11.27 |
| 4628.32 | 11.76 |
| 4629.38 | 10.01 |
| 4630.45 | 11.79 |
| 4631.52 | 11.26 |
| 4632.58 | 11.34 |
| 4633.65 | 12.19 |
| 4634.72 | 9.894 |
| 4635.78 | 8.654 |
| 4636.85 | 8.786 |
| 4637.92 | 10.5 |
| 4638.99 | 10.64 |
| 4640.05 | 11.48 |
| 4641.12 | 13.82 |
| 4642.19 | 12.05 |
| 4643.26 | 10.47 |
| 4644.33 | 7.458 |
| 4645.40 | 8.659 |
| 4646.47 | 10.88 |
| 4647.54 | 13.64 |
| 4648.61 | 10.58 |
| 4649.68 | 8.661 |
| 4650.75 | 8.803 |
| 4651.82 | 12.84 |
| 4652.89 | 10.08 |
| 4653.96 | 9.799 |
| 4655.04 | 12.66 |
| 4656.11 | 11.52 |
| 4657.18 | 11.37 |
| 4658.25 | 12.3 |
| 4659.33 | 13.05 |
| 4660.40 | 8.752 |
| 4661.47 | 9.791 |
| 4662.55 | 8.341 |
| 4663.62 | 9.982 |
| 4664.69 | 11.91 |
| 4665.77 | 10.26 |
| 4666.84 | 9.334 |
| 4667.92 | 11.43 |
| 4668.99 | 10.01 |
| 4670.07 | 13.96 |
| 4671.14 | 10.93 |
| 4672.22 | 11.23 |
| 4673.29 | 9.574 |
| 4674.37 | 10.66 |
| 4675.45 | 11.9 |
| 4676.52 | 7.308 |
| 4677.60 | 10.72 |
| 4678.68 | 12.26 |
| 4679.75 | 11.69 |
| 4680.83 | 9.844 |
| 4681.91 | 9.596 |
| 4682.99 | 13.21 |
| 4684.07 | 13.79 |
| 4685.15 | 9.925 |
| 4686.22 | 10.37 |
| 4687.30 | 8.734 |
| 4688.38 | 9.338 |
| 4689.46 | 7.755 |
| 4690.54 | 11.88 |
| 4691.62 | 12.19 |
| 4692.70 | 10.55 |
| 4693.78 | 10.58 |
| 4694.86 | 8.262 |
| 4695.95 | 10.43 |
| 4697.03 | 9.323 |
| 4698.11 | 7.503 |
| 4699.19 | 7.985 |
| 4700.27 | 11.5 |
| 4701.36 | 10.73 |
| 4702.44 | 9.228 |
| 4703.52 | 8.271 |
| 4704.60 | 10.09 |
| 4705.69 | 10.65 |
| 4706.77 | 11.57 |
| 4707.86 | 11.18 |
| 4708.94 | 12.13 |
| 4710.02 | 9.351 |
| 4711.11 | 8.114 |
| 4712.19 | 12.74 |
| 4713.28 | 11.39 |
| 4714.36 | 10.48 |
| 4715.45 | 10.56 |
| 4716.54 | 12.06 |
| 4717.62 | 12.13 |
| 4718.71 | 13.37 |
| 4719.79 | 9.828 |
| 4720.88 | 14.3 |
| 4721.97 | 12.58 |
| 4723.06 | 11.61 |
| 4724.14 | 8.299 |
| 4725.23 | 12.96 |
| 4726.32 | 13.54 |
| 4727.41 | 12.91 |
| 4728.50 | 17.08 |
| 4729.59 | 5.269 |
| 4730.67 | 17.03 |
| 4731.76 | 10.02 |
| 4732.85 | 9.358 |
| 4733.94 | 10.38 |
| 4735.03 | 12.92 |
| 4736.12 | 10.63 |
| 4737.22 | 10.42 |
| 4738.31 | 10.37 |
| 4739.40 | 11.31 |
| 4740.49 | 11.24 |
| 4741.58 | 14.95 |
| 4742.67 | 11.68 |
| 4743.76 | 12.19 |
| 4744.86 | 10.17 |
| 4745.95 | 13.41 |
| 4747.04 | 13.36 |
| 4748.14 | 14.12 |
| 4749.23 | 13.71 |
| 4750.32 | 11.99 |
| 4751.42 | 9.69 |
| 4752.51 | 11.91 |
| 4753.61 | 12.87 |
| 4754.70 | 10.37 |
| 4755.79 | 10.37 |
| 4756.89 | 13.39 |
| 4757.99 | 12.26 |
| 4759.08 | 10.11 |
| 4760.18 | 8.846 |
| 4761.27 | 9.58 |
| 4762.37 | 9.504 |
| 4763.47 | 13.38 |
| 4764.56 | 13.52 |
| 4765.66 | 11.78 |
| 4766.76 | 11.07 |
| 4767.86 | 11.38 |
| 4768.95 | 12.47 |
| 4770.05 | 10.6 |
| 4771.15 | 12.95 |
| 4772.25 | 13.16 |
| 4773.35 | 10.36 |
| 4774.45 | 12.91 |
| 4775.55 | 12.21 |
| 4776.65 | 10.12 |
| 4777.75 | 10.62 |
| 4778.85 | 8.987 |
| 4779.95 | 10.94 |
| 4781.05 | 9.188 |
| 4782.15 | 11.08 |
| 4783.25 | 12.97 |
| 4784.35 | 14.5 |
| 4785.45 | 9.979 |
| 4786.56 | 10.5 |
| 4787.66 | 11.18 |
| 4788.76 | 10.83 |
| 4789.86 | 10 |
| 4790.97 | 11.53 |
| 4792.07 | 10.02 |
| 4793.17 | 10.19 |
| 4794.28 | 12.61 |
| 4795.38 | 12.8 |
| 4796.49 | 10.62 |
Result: 7.8 angstrom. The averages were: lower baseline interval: 11.3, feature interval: 10.6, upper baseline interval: 12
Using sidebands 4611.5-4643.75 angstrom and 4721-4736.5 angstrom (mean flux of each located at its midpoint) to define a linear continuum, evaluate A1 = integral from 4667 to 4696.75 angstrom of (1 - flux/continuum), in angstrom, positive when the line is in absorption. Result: 2.29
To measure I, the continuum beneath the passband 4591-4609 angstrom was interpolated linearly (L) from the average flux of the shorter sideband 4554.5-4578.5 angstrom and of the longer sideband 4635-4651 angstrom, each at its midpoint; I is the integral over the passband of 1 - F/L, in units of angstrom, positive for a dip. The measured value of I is -0.6 angstrom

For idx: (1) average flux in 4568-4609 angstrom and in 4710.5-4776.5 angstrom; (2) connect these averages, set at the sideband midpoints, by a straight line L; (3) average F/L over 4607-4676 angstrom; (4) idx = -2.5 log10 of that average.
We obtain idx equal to 0.021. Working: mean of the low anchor 10.8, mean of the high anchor 11.7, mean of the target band 10.9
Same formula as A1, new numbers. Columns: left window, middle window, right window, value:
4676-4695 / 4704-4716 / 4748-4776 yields 0.15 angstrom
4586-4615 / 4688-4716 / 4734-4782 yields 2.87 angstrom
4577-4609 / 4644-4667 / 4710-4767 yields 1.34 angstrom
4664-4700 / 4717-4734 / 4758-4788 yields -1.76 angstrom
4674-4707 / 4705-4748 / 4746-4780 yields -2.88 angstrom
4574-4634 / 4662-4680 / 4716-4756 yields 1.28 angstrom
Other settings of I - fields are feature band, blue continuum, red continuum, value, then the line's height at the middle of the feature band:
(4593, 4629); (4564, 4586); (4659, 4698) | -1.6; 10.6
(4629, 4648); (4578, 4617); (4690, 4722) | 0.1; 10.8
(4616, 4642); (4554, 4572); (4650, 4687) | -0.9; 10.7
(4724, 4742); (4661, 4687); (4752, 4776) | -0.7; 11.3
